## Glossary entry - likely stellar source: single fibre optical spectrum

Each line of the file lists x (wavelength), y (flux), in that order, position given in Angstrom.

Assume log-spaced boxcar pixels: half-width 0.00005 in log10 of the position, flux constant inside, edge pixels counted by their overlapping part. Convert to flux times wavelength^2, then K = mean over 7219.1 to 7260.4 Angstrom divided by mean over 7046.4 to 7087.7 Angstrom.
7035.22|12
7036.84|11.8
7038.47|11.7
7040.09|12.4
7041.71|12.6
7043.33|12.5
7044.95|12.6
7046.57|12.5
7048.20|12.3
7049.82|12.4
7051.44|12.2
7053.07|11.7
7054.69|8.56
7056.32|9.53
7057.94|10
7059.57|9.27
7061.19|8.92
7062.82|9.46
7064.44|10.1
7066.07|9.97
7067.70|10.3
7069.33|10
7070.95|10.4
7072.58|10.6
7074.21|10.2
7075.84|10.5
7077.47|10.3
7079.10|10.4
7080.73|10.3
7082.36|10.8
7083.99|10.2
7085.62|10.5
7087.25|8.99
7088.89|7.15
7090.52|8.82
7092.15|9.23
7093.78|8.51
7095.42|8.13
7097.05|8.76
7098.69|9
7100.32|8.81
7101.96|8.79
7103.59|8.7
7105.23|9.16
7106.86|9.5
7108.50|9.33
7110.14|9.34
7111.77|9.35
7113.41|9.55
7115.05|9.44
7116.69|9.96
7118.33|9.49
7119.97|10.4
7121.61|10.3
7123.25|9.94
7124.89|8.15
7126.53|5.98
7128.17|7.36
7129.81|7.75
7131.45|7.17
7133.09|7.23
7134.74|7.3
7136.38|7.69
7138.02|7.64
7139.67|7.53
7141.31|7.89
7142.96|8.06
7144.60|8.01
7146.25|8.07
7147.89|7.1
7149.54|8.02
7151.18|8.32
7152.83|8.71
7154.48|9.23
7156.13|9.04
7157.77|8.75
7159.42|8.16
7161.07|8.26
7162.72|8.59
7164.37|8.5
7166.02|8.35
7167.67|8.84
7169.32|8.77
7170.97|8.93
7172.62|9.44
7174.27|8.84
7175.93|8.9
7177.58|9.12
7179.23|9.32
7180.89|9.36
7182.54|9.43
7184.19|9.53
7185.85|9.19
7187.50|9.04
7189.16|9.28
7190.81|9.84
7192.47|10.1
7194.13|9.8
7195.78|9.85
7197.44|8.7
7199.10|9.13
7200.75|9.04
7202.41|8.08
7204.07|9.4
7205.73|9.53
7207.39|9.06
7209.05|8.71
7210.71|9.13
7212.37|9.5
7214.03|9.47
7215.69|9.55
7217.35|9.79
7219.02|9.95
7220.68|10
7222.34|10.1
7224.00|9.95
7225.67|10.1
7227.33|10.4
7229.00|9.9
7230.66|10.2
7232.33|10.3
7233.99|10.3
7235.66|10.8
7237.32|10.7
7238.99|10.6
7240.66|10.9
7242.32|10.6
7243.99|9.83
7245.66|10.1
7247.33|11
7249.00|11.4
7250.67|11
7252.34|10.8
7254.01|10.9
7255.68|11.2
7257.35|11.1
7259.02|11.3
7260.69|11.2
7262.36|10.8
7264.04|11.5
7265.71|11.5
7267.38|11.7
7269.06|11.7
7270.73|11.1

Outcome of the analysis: 1.07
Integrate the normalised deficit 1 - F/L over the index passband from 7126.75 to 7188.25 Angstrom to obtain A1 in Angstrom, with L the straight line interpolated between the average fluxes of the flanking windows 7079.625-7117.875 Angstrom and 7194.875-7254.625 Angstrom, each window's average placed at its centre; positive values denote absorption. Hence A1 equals 7.6 Angstrom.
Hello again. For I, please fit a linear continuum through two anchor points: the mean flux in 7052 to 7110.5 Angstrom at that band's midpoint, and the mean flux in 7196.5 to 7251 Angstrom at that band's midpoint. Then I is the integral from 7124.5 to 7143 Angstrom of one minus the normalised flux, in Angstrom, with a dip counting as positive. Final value 4.3 Angstrom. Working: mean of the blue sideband 9.57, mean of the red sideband 9.91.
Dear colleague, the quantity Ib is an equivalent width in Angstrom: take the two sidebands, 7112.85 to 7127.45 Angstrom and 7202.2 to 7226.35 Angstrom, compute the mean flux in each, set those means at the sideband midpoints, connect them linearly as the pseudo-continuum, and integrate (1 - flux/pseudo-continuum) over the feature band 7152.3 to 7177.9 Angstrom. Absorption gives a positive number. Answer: 1.6 Angstrom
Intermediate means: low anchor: 9.22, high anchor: 9.52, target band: 8.77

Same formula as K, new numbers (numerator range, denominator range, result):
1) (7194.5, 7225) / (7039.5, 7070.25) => 0.90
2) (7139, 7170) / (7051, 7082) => 0.84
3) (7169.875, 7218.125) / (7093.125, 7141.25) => 1.10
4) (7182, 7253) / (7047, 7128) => 1.06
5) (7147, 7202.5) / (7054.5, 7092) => 0.94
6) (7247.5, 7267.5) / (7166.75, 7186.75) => 1.25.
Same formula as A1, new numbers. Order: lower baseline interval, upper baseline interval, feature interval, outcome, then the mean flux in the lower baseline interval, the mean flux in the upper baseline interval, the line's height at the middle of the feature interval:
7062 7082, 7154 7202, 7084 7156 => 8.3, 10.2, 9.07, 9.7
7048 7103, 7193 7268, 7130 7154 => 5.3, 9.82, 10.2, 9.98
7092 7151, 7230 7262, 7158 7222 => 3.7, 8.51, 10.8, 9.74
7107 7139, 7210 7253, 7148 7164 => 1.1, 8.61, 10.2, 9.11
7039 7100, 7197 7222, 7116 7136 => 3.0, 10.3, 9.3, 9.87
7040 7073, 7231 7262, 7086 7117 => 5.3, 10.8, 10.8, 10.8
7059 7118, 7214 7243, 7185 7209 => 1.9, 9.52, 10.2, 10.1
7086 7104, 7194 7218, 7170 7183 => -0.1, 8.67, 9.23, 9.08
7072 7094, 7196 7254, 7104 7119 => 0.6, 9.77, 9.96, 9.81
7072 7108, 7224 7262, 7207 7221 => 1.3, 9.42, 10.7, 10.4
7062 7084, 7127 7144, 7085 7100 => 1.0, 10.3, 7.54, 9.41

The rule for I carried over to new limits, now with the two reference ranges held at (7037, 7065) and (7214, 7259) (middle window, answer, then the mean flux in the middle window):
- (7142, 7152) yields 2.6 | 7.93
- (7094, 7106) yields 2.4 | 8.75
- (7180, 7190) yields 1.2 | 9.31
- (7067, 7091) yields 2.3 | 9.98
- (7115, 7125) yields 1.0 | 9.79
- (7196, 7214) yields 2.5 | 9.07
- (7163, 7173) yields 1.8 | 8.77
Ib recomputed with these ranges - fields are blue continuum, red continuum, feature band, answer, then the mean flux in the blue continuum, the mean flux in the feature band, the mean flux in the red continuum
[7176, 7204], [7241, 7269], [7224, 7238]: 0.1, 9.29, 10.3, 11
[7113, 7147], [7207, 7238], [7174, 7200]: -0.2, 8.31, 9.35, 9.9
